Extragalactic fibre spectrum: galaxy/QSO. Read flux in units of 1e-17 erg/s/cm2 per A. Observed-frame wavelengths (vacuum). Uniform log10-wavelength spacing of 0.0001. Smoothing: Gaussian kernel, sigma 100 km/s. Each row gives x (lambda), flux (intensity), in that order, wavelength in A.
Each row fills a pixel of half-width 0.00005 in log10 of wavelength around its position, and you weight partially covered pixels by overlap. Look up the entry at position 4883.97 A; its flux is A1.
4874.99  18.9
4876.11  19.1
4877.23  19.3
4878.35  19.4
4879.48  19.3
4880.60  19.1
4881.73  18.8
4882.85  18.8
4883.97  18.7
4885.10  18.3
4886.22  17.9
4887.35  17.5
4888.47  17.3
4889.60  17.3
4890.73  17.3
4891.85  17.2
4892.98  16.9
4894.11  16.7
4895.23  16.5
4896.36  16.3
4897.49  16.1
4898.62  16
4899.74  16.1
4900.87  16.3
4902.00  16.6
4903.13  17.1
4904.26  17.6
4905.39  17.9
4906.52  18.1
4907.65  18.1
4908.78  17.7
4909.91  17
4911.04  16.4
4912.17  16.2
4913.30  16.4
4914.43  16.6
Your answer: 18.7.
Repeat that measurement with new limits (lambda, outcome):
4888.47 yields 17.3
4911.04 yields 16.4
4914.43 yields 16.6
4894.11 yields 16.7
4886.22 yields 17.9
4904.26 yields 17.6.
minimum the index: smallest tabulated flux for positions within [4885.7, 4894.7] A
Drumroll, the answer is 16.7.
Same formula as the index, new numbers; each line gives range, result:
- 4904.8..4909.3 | 17.7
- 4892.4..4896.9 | 16.3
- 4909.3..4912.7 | 16.2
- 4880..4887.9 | 17.5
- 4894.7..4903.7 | 16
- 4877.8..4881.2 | 19.1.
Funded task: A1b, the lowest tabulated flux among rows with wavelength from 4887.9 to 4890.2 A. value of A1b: 17.3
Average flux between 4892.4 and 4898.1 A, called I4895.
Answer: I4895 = 16.5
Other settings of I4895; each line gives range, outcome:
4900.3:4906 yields 17.1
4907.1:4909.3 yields 17.9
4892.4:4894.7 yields 16.8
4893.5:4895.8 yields 16.6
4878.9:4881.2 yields 19.1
